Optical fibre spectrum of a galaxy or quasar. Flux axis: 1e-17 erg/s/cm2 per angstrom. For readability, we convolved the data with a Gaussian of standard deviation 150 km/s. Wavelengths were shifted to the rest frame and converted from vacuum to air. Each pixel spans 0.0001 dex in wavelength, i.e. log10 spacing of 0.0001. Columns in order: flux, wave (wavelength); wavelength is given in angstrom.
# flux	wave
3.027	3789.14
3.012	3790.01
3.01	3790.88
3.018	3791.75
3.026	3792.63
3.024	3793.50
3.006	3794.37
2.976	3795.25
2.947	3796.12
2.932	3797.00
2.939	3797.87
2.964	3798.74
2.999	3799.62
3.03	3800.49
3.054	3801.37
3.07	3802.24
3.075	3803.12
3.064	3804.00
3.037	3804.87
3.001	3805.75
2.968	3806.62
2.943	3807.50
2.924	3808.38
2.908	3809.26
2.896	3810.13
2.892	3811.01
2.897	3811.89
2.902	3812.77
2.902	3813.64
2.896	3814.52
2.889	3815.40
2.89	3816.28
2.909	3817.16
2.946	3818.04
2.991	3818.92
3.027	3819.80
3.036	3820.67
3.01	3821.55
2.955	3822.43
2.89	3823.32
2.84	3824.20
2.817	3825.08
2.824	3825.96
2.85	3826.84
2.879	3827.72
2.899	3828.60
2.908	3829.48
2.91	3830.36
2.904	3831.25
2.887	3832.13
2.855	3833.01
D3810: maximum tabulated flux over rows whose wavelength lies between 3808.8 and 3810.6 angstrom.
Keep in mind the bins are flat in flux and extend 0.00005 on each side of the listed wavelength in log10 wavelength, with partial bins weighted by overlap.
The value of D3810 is 2.908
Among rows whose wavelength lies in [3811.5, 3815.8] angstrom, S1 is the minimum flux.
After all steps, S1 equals 2.889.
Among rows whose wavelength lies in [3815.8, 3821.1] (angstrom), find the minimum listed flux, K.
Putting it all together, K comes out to 2.89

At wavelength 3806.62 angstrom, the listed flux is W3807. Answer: 2.968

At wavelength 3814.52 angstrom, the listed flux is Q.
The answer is 2.896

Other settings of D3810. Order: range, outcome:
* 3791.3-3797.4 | 3.026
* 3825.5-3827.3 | 2.85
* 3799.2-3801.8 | 3.054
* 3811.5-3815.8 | 2.902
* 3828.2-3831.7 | 2.91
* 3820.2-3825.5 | 3.036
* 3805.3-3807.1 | 3.001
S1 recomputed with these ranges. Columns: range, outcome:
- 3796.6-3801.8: 2.932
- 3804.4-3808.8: 2.924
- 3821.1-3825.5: 2.817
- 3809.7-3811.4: 2.892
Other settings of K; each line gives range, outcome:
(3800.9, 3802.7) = 3.054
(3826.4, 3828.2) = 2.85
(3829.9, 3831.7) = 2.904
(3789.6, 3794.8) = 3.006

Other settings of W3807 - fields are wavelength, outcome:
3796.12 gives 2.947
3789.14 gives 3.027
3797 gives 2.932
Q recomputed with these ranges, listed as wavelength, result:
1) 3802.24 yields 3.07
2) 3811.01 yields 2.892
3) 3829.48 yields 2.908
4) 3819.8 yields 3.027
